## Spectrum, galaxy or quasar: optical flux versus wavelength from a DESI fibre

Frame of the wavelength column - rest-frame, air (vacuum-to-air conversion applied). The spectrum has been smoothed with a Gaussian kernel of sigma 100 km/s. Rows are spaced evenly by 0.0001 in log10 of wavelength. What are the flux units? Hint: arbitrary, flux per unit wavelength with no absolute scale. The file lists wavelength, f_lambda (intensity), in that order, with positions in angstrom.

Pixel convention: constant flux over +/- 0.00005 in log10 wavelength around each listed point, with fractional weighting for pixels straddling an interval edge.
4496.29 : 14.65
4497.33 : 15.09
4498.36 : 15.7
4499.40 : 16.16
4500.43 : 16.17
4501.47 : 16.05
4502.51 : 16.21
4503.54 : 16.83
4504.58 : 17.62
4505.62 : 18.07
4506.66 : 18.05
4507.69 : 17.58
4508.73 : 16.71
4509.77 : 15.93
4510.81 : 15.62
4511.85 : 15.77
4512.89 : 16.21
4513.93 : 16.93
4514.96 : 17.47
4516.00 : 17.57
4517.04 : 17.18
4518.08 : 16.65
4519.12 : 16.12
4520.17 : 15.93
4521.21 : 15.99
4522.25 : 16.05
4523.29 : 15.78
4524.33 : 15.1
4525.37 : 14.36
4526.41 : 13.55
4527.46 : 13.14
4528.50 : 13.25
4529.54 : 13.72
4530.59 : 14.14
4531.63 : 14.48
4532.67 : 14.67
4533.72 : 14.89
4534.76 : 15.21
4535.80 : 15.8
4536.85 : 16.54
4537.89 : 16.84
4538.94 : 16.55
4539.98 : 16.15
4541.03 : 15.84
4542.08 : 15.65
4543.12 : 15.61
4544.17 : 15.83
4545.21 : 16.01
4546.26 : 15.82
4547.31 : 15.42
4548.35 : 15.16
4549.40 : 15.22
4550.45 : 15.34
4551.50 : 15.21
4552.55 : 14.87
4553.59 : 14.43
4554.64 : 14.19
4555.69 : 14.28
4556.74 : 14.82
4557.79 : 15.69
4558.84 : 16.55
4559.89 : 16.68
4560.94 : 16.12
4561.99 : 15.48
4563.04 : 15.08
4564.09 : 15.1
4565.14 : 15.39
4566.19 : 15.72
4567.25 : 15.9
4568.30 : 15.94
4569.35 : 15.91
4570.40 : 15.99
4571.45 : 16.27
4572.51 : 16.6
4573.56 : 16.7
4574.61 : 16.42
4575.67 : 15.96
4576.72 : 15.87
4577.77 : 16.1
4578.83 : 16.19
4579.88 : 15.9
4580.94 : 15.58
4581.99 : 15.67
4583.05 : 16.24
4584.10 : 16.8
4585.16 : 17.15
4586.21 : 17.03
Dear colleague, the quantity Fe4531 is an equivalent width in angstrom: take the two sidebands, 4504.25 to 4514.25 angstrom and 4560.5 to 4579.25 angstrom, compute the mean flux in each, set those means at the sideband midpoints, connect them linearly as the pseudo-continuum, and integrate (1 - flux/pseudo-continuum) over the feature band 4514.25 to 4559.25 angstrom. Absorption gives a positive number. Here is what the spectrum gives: 2.7 angstrom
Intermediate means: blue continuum 16.8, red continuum 15.9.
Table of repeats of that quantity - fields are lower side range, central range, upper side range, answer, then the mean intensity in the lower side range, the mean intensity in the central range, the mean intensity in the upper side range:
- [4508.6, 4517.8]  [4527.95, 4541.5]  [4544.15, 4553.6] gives 0.53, 16.6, 15.2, 15.4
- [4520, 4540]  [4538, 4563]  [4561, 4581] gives -0.07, 15.1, 15.5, 15.9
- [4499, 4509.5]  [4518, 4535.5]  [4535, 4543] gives 1.67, 16.9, 14.9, 16.1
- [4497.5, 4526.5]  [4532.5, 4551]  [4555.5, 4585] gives 0.49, 16.4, 15.7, 15.9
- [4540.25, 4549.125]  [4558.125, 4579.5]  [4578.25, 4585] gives -0.05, 15.7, 16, 16.1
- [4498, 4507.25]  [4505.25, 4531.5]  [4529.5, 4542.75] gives 0.57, 16.8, 15.8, 15.5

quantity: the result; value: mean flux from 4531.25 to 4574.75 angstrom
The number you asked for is 15.6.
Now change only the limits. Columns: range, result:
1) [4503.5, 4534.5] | 15.8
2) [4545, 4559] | 15.2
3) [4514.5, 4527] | 15.9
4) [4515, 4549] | 15.5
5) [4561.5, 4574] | 15.8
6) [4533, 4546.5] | 15.9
